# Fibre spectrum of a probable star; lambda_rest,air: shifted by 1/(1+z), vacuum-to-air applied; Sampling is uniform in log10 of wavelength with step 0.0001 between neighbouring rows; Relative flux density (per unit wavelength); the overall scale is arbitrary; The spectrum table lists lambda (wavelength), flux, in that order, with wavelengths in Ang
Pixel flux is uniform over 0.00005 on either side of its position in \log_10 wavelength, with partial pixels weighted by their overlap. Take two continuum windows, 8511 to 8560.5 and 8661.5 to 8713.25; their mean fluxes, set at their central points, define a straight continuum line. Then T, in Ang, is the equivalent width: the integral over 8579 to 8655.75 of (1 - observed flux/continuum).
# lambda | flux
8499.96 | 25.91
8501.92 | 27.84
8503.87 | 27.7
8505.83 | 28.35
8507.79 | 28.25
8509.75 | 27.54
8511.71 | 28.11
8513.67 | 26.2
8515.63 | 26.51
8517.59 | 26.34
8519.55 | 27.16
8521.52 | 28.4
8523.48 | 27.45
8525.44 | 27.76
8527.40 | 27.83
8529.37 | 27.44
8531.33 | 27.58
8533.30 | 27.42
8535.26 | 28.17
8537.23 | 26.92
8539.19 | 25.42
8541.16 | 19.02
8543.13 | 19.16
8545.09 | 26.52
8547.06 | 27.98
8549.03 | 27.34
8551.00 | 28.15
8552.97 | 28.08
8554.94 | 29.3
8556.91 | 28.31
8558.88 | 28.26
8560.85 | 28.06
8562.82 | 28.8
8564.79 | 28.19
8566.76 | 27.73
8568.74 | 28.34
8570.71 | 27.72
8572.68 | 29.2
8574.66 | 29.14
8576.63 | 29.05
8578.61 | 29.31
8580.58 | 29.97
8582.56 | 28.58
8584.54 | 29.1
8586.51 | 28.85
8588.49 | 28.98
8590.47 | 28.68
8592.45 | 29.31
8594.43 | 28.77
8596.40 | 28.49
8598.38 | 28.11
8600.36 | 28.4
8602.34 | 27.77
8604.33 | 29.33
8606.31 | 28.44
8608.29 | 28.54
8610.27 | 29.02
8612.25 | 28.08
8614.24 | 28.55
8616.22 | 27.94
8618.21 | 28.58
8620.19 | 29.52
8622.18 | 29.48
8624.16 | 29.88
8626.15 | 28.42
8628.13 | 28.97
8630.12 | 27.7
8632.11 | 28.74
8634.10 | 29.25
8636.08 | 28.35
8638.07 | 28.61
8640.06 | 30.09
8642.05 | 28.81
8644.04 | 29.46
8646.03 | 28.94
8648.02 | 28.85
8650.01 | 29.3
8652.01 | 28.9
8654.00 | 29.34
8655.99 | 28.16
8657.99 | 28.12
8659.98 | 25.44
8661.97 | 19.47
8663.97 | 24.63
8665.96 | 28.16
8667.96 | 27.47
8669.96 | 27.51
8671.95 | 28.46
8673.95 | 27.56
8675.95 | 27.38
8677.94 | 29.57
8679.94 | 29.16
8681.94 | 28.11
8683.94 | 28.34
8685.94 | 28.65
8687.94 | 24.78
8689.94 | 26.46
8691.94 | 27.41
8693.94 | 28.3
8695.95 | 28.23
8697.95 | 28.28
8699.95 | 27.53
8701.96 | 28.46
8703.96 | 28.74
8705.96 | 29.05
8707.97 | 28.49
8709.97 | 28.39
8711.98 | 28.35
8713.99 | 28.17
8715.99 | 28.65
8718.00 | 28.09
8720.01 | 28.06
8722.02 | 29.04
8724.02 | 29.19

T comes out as -4.4 Ang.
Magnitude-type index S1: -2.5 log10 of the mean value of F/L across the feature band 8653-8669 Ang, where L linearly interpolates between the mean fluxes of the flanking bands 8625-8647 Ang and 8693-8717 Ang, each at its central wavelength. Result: 0.09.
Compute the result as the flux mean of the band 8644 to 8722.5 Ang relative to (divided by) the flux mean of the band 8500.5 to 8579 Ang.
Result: 1.02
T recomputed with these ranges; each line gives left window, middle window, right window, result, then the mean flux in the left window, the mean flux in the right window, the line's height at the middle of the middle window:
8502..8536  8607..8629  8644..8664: -1.1 Ang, 27.5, 27.4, 27.4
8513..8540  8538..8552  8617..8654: 1.4 Ang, 27.2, 29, 27.5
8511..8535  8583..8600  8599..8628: -0.2 Ang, 27.4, 28.7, 28.4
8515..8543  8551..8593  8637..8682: -2.8 Ang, 26.4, 27.9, 26.9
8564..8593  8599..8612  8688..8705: 0.0 Ang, 28.8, 27.8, 28.6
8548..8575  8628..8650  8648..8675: -1.2 Ang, 28.3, 27.2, 27.4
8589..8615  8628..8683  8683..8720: 0.5 Ang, 28.6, 28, 28.3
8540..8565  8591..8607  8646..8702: -0.9 Ang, 26.7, 27.6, 27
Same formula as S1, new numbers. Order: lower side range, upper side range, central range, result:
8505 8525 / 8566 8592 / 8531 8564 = 0.06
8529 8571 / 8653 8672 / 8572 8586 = -0.09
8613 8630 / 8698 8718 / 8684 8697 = 0.04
